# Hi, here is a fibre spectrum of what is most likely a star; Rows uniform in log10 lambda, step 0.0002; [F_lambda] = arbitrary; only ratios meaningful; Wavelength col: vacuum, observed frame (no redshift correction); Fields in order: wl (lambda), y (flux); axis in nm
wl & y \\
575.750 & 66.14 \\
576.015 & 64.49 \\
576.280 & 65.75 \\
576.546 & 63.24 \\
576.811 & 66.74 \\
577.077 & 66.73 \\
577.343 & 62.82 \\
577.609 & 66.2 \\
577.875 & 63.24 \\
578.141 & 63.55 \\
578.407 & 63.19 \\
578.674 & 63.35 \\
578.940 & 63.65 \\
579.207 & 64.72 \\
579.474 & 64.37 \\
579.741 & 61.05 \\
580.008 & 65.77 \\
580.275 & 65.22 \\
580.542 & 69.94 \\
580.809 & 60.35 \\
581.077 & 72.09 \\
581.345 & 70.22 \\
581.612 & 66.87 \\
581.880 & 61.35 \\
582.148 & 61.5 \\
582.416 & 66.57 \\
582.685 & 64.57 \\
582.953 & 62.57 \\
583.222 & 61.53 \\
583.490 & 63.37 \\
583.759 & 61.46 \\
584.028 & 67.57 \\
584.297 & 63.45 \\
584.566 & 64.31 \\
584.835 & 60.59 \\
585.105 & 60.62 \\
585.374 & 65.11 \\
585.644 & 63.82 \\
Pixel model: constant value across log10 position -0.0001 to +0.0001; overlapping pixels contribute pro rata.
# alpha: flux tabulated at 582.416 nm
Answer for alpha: 66.57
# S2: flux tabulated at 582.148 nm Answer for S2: 61.5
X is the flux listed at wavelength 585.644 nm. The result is 63.82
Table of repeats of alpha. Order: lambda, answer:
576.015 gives 64.49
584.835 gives 60.59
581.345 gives 70.22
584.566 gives 64.31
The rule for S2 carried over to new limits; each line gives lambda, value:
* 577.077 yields 66.73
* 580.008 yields 65.77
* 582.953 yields 62.57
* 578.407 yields 63.19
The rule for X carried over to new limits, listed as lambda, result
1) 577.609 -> 66.2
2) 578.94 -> 63.65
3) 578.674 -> 63.35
